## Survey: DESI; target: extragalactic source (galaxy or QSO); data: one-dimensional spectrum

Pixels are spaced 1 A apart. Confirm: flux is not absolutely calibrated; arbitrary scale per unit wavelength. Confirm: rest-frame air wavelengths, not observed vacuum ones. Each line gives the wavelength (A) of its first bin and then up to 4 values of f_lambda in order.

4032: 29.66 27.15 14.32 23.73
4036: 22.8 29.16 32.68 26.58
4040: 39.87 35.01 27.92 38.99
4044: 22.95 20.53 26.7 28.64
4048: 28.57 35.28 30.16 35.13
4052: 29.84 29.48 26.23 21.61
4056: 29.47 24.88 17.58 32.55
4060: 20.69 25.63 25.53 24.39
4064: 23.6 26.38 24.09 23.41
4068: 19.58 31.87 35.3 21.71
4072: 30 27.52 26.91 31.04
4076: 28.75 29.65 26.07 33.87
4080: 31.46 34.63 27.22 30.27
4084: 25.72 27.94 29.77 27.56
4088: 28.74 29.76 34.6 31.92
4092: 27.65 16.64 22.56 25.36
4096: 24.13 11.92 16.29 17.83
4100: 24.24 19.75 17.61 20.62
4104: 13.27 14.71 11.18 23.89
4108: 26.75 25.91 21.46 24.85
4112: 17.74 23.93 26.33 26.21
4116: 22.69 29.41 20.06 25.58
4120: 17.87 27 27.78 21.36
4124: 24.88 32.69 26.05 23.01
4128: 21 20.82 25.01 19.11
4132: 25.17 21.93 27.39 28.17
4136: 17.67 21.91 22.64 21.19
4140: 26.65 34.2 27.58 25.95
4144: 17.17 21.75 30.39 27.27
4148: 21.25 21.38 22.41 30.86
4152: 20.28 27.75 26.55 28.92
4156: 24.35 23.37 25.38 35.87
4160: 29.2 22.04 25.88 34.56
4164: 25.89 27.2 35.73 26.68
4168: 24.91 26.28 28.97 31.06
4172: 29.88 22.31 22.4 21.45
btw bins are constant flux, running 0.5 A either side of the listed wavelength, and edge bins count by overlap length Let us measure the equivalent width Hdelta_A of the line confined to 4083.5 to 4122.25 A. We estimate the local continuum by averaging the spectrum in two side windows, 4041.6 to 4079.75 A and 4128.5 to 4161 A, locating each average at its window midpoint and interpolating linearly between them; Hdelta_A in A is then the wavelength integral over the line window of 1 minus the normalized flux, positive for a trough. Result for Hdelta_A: 4.40 A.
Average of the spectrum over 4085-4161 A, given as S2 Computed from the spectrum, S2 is 24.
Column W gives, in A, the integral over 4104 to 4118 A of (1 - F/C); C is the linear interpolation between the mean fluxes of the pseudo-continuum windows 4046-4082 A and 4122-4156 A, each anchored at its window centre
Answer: 1.89 A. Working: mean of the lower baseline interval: 27.7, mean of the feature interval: 22.3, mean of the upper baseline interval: 24.6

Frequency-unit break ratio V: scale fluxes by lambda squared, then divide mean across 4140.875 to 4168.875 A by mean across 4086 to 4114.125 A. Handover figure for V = 1.21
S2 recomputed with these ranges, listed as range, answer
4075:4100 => 26.7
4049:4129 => 25.3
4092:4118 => 21.1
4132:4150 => 24.3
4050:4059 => 27.3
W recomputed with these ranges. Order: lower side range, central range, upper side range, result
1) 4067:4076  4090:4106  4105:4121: 2.7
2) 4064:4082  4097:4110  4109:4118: 3.0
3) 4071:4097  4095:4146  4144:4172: 8.6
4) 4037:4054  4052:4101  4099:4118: -0.7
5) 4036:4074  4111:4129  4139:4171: 1.9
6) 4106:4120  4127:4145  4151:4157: 0.8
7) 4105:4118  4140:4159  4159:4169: 0.8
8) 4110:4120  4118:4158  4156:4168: 2.0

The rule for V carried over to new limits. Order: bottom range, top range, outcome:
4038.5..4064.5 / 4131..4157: 0.92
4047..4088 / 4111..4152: 0.90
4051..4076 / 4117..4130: 0.94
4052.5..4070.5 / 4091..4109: 0.80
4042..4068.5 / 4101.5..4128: 0.88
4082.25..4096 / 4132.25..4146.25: 0.92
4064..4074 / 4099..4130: 0.87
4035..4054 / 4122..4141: 0.84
